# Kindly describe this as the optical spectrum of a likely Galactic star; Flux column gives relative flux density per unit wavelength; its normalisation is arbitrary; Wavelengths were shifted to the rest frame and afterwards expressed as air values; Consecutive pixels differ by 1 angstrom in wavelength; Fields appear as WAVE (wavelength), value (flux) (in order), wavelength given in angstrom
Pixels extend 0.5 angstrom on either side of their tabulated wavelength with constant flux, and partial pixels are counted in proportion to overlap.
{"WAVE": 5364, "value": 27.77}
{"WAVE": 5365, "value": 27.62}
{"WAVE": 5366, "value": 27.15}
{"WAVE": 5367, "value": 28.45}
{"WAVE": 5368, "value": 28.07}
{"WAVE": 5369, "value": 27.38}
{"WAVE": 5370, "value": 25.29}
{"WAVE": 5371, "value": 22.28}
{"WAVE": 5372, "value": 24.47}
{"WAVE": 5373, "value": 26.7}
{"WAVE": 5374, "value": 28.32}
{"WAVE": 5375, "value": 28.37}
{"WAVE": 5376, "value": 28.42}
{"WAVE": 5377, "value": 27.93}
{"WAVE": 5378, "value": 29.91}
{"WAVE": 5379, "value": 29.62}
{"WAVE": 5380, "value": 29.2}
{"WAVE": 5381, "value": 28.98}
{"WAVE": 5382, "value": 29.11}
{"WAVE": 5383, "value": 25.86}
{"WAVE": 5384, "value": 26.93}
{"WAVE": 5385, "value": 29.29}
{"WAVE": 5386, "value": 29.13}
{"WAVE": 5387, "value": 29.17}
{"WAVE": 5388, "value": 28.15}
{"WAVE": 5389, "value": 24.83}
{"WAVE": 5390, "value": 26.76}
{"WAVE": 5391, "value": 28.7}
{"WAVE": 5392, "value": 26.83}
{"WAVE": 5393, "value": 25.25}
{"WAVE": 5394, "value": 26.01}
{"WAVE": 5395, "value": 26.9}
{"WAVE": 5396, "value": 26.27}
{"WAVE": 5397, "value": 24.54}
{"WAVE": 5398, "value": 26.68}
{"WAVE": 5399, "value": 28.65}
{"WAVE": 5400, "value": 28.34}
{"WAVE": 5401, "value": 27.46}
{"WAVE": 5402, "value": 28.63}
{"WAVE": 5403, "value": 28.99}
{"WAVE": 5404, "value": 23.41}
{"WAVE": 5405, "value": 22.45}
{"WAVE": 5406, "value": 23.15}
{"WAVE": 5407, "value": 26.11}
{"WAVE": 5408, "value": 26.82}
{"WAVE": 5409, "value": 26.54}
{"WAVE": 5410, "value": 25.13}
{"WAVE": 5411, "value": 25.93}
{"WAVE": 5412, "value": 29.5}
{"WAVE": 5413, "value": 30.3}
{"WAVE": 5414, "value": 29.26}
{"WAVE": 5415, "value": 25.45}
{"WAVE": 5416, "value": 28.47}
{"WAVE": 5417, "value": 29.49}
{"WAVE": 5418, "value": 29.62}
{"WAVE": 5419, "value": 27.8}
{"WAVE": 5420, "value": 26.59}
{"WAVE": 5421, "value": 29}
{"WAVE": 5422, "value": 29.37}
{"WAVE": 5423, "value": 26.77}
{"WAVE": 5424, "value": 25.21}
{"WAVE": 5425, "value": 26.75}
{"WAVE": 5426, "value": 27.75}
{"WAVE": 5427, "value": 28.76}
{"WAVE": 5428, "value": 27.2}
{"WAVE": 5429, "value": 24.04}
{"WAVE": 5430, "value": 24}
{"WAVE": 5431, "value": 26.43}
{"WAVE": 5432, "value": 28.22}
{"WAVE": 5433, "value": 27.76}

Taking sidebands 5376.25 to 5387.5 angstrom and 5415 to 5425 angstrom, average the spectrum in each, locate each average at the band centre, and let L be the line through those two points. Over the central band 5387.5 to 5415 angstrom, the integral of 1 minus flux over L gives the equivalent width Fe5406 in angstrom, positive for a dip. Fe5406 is 1.5 angstrom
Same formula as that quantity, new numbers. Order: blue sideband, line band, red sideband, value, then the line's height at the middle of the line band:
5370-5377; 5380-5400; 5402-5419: -0.49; 26.7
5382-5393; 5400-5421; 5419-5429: 0.21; 27.4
